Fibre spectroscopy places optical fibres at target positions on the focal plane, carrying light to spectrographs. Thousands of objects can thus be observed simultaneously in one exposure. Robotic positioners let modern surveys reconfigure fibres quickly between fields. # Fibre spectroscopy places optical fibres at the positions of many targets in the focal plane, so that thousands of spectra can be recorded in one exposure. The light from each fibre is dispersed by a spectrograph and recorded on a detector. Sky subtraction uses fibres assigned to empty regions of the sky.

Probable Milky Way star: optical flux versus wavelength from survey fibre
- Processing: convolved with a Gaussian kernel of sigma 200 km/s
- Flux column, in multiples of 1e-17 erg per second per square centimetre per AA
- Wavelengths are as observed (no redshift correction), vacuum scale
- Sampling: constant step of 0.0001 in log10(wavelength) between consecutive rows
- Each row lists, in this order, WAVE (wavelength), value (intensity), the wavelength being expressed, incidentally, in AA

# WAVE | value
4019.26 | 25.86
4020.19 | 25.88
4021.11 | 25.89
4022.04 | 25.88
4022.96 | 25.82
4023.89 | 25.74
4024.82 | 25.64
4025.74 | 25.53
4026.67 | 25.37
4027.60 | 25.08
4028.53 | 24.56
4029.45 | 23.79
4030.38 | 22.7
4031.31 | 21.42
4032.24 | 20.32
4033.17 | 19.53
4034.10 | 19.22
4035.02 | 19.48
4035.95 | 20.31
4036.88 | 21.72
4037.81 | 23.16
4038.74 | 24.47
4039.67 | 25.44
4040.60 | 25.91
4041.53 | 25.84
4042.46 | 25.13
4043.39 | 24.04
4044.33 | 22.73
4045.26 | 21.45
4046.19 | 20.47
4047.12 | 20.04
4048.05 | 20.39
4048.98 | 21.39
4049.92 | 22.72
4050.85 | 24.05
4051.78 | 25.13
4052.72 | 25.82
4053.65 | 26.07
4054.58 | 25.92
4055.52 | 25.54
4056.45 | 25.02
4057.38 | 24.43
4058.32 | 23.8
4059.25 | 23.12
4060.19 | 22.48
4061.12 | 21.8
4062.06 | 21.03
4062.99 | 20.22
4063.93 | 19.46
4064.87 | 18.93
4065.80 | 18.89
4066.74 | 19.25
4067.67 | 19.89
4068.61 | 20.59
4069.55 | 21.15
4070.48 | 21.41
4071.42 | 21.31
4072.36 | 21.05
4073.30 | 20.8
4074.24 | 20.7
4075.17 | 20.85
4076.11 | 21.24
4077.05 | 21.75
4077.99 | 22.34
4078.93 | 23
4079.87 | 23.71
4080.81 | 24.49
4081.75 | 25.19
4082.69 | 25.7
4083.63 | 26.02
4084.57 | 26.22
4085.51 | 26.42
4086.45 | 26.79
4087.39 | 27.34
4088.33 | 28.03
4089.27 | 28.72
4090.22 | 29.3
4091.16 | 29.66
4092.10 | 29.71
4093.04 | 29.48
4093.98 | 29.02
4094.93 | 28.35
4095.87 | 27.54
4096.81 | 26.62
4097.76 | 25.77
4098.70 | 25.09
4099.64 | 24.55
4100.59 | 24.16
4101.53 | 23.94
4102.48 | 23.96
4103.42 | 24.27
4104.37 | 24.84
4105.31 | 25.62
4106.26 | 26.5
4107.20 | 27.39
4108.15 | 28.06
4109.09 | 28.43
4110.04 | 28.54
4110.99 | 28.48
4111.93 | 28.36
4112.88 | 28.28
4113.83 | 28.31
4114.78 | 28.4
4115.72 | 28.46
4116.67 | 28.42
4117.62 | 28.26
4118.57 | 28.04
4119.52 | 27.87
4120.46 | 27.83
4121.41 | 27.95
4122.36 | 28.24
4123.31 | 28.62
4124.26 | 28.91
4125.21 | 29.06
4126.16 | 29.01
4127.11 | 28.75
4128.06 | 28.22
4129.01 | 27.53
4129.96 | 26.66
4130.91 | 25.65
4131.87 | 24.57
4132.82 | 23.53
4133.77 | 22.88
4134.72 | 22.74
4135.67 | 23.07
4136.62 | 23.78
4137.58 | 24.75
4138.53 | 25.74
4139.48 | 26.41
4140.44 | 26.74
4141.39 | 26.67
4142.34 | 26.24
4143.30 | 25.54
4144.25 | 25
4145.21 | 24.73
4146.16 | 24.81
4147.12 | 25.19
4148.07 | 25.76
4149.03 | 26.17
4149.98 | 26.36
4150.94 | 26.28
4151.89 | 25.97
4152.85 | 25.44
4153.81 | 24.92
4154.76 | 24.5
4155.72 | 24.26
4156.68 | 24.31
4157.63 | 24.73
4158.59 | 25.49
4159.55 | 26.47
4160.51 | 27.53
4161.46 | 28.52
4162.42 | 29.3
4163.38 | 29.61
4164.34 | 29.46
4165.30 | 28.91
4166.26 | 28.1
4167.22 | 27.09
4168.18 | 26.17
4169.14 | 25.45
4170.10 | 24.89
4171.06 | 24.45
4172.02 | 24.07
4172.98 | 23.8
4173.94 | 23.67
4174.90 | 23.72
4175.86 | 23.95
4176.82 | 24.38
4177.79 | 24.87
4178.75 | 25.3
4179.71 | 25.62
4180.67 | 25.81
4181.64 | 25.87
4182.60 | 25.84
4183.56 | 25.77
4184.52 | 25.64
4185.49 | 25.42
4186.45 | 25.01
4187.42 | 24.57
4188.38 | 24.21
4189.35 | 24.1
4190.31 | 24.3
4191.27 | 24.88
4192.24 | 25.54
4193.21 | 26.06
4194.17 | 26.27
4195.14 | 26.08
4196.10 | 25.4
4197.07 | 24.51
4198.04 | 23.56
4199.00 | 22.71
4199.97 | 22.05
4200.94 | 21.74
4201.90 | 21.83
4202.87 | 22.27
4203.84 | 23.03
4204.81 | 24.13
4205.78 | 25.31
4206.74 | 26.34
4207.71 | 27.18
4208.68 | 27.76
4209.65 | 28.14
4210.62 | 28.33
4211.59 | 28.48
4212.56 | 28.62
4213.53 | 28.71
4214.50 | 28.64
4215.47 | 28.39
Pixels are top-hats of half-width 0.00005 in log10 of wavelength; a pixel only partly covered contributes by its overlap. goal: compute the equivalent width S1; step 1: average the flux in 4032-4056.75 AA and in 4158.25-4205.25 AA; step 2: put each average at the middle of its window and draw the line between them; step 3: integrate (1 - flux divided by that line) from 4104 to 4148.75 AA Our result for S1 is -4.4 AA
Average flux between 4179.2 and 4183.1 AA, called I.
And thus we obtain 25.8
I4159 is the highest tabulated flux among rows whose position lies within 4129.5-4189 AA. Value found 29.61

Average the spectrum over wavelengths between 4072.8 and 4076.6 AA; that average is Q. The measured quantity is 20.9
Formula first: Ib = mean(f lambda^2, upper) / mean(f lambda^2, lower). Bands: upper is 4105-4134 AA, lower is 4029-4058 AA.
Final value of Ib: 1.2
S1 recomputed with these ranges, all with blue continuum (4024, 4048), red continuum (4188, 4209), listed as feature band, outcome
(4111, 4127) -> -3.1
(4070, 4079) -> 0.7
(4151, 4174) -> -1.9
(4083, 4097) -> -2.7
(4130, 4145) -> -0.6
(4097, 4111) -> -1.4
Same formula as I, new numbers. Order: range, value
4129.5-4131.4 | 26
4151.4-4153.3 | 25.7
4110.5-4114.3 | 28.3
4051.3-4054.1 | 25.7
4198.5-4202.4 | 22.1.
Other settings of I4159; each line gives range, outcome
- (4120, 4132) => 29.06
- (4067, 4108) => 29.71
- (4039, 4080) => 26.07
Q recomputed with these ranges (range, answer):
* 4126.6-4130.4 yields 27.8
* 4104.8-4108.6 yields 26.9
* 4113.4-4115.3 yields 28.4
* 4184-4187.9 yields 25.1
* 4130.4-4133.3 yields 24.6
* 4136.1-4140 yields 25.1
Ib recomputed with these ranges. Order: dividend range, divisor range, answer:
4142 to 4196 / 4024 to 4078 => 1.21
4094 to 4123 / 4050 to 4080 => 1.25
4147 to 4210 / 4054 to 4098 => 1.11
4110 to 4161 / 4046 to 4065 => 1.20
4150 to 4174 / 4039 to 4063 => 1.17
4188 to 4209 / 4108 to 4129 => 0.90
